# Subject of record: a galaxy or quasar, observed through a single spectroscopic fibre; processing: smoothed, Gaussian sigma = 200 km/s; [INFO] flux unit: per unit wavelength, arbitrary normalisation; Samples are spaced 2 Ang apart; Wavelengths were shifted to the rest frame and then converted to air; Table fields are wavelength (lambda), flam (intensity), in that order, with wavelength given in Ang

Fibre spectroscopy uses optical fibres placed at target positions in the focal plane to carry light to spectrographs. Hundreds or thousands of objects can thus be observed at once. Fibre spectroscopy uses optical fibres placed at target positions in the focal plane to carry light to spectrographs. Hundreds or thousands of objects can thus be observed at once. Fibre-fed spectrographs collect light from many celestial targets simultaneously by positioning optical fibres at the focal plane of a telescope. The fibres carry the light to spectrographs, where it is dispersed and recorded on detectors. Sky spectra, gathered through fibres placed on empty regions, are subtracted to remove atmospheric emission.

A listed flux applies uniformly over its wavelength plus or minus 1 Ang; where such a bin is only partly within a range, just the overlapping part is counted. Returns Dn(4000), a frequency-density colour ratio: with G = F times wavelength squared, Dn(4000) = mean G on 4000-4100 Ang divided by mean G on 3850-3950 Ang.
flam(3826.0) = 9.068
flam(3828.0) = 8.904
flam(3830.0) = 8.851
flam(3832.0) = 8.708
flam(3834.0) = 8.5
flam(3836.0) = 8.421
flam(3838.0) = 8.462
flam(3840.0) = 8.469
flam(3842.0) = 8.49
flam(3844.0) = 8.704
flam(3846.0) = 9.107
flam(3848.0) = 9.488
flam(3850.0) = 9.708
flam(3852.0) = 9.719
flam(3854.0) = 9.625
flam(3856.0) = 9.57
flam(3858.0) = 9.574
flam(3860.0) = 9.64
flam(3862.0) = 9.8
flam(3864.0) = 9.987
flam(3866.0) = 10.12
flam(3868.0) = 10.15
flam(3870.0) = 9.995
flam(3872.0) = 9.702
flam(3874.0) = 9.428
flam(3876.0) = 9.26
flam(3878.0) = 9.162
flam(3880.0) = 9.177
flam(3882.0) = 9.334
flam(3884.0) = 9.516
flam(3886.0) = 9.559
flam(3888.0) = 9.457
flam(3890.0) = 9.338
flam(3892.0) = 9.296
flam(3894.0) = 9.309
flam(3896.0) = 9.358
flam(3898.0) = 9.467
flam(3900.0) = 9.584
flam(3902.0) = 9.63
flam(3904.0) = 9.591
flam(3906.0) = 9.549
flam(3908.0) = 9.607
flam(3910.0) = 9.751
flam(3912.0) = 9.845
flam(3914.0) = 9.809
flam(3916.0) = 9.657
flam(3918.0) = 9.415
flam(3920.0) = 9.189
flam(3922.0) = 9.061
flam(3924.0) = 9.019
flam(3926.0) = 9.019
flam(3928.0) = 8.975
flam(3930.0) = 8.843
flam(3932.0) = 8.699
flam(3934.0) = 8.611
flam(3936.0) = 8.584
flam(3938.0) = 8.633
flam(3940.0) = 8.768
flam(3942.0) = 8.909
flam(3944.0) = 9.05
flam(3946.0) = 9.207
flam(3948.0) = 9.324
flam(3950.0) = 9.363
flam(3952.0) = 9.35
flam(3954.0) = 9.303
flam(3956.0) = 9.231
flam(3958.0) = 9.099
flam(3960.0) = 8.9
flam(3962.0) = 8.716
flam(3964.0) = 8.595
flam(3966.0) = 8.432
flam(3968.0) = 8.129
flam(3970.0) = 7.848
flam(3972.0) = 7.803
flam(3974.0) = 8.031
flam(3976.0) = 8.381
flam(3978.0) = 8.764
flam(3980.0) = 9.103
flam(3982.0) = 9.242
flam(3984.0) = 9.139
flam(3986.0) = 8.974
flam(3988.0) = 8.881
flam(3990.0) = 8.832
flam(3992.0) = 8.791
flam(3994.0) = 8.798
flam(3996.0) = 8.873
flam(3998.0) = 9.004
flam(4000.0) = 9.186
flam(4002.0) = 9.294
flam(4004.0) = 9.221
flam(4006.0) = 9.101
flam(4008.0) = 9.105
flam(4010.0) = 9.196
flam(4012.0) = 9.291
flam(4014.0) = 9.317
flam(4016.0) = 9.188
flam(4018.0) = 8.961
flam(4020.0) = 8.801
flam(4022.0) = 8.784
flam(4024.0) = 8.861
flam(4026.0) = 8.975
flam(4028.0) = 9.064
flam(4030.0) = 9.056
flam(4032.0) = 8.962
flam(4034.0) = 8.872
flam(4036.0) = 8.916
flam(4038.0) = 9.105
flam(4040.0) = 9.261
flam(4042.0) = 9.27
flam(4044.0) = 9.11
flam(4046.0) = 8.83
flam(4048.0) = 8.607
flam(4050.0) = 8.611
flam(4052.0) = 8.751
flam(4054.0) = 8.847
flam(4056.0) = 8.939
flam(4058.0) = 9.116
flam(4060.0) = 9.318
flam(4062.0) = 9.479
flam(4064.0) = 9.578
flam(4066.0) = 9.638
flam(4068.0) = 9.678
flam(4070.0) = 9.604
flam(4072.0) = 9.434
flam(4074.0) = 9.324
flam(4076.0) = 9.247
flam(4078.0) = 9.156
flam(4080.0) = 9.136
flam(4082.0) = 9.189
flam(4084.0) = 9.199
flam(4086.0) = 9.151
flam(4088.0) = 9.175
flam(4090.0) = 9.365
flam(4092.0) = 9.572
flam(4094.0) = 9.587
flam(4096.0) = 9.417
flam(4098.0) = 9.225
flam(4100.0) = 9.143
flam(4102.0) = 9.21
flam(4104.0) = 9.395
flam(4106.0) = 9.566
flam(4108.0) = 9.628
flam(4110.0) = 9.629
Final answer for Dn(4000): 1.05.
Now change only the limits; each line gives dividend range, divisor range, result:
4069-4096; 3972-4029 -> 1.08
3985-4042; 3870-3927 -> 1.01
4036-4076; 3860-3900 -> 1.05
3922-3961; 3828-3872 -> 1.01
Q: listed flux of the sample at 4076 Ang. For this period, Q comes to 9.247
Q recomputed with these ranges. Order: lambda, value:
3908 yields 9.607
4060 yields 9.318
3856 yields 9.57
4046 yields 8.83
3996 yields 8.873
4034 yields 8.872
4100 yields 9.143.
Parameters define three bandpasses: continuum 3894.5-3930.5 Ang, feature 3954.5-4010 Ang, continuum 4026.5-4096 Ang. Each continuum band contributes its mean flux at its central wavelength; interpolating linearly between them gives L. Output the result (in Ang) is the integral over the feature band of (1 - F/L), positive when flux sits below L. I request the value 3.0 Ang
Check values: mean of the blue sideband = 9.42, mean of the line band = 8.81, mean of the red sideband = 9.18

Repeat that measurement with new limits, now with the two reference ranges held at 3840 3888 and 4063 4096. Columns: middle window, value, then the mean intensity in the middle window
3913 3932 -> 0.54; 9.19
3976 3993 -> 0.90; 8.93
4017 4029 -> 0.64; 8.91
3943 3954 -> 0.21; 9.26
